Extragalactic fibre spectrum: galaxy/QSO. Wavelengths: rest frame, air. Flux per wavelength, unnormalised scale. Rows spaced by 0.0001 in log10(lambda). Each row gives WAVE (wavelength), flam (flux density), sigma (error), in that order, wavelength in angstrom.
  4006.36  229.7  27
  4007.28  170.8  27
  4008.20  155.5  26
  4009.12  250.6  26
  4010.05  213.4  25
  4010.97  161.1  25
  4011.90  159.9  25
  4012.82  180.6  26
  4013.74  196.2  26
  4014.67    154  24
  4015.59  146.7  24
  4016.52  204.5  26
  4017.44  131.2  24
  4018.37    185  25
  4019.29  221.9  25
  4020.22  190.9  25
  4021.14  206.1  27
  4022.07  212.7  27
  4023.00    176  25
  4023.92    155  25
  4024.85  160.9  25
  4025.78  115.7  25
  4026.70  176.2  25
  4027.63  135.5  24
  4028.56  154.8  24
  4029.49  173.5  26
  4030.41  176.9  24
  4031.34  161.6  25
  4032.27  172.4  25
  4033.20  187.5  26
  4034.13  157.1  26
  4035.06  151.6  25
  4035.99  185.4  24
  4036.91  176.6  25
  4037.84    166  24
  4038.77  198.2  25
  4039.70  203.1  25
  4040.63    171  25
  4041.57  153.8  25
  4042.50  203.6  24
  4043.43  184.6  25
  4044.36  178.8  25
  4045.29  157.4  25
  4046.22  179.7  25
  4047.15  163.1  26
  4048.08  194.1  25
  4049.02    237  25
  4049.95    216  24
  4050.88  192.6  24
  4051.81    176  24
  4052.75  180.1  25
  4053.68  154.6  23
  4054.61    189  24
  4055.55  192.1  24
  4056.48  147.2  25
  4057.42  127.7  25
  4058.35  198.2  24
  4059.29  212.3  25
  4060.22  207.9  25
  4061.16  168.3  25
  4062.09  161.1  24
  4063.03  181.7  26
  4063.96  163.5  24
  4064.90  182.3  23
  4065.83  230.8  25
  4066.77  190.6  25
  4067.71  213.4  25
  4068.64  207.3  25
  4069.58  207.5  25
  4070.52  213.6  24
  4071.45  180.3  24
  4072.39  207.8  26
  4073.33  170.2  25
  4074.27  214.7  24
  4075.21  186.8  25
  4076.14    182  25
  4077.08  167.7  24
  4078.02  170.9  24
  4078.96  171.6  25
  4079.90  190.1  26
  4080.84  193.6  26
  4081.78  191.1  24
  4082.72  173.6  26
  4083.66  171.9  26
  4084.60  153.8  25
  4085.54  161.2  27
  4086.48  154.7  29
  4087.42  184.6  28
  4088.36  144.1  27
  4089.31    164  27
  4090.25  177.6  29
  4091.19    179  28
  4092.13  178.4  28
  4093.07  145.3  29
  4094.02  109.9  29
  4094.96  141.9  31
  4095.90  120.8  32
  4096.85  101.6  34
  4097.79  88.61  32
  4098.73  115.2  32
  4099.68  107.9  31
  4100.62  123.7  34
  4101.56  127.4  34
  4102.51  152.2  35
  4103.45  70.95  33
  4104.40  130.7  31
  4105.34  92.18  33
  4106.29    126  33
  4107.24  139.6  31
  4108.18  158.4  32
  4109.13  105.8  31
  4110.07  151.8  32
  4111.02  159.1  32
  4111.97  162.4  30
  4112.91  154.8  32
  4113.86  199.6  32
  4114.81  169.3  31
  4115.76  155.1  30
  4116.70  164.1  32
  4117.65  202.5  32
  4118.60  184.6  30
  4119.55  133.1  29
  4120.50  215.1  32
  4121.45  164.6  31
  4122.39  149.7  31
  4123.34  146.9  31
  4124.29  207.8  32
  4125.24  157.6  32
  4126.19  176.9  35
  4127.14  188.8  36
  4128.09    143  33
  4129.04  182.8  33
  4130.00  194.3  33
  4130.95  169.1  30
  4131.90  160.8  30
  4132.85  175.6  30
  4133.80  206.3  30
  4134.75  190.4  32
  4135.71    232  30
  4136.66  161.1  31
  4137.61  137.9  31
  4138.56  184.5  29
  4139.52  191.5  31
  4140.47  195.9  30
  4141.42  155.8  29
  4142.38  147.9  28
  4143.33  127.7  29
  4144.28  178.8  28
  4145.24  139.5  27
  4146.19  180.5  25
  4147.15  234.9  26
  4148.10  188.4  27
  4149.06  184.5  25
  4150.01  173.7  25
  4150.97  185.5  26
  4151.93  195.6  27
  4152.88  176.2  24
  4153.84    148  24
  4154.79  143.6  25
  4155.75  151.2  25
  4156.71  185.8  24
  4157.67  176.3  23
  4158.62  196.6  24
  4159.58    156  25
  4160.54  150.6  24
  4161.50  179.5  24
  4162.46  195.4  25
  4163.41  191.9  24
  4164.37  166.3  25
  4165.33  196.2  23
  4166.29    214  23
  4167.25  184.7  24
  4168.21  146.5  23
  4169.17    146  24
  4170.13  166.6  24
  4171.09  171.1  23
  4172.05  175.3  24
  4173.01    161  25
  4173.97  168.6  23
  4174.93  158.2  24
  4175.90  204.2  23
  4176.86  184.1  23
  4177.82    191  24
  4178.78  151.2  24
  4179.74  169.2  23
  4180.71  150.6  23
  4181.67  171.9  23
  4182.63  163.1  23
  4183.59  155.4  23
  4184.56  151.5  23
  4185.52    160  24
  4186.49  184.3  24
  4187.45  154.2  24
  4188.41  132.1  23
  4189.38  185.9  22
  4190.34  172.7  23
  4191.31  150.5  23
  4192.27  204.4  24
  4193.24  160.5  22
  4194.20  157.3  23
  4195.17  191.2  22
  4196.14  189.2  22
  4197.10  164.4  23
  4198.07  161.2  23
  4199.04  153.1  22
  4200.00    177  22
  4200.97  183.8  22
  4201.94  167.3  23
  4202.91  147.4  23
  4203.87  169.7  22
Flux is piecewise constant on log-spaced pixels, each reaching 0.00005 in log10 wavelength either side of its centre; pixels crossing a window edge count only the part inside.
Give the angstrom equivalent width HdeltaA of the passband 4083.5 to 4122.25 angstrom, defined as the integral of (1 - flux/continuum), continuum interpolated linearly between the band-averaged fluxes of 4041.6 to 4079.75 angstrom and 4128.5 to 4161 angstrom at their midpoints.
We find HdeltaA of 7.2 angstrom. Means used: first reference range 186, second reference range 175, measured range 147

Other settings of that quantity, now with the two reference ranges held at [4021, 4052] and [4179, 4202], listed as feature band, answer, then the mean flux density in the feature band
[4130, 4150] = -0.87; 178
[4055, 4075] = -1.68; 189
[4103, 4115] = 2.26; 139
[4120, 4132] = -0.21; 174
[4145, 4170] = -1.13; 177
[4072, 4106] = 4.00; 153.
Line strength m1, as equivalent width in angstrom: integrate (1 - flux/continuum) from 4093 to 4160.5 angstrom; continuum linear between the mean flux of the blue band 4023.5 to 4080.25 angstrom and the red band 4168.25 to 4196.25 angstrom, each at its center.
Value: 5.0 angstrom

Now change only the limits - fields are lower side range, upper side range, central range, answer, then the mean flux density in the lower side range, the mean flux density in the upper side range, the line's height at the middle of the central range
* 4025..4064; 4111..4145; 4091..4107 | 4.6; 176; 173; 174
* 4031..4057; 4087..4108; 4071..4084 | -2.9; 180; 133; 150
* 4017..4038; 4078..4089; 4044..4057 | -0.9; 171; 172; 171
